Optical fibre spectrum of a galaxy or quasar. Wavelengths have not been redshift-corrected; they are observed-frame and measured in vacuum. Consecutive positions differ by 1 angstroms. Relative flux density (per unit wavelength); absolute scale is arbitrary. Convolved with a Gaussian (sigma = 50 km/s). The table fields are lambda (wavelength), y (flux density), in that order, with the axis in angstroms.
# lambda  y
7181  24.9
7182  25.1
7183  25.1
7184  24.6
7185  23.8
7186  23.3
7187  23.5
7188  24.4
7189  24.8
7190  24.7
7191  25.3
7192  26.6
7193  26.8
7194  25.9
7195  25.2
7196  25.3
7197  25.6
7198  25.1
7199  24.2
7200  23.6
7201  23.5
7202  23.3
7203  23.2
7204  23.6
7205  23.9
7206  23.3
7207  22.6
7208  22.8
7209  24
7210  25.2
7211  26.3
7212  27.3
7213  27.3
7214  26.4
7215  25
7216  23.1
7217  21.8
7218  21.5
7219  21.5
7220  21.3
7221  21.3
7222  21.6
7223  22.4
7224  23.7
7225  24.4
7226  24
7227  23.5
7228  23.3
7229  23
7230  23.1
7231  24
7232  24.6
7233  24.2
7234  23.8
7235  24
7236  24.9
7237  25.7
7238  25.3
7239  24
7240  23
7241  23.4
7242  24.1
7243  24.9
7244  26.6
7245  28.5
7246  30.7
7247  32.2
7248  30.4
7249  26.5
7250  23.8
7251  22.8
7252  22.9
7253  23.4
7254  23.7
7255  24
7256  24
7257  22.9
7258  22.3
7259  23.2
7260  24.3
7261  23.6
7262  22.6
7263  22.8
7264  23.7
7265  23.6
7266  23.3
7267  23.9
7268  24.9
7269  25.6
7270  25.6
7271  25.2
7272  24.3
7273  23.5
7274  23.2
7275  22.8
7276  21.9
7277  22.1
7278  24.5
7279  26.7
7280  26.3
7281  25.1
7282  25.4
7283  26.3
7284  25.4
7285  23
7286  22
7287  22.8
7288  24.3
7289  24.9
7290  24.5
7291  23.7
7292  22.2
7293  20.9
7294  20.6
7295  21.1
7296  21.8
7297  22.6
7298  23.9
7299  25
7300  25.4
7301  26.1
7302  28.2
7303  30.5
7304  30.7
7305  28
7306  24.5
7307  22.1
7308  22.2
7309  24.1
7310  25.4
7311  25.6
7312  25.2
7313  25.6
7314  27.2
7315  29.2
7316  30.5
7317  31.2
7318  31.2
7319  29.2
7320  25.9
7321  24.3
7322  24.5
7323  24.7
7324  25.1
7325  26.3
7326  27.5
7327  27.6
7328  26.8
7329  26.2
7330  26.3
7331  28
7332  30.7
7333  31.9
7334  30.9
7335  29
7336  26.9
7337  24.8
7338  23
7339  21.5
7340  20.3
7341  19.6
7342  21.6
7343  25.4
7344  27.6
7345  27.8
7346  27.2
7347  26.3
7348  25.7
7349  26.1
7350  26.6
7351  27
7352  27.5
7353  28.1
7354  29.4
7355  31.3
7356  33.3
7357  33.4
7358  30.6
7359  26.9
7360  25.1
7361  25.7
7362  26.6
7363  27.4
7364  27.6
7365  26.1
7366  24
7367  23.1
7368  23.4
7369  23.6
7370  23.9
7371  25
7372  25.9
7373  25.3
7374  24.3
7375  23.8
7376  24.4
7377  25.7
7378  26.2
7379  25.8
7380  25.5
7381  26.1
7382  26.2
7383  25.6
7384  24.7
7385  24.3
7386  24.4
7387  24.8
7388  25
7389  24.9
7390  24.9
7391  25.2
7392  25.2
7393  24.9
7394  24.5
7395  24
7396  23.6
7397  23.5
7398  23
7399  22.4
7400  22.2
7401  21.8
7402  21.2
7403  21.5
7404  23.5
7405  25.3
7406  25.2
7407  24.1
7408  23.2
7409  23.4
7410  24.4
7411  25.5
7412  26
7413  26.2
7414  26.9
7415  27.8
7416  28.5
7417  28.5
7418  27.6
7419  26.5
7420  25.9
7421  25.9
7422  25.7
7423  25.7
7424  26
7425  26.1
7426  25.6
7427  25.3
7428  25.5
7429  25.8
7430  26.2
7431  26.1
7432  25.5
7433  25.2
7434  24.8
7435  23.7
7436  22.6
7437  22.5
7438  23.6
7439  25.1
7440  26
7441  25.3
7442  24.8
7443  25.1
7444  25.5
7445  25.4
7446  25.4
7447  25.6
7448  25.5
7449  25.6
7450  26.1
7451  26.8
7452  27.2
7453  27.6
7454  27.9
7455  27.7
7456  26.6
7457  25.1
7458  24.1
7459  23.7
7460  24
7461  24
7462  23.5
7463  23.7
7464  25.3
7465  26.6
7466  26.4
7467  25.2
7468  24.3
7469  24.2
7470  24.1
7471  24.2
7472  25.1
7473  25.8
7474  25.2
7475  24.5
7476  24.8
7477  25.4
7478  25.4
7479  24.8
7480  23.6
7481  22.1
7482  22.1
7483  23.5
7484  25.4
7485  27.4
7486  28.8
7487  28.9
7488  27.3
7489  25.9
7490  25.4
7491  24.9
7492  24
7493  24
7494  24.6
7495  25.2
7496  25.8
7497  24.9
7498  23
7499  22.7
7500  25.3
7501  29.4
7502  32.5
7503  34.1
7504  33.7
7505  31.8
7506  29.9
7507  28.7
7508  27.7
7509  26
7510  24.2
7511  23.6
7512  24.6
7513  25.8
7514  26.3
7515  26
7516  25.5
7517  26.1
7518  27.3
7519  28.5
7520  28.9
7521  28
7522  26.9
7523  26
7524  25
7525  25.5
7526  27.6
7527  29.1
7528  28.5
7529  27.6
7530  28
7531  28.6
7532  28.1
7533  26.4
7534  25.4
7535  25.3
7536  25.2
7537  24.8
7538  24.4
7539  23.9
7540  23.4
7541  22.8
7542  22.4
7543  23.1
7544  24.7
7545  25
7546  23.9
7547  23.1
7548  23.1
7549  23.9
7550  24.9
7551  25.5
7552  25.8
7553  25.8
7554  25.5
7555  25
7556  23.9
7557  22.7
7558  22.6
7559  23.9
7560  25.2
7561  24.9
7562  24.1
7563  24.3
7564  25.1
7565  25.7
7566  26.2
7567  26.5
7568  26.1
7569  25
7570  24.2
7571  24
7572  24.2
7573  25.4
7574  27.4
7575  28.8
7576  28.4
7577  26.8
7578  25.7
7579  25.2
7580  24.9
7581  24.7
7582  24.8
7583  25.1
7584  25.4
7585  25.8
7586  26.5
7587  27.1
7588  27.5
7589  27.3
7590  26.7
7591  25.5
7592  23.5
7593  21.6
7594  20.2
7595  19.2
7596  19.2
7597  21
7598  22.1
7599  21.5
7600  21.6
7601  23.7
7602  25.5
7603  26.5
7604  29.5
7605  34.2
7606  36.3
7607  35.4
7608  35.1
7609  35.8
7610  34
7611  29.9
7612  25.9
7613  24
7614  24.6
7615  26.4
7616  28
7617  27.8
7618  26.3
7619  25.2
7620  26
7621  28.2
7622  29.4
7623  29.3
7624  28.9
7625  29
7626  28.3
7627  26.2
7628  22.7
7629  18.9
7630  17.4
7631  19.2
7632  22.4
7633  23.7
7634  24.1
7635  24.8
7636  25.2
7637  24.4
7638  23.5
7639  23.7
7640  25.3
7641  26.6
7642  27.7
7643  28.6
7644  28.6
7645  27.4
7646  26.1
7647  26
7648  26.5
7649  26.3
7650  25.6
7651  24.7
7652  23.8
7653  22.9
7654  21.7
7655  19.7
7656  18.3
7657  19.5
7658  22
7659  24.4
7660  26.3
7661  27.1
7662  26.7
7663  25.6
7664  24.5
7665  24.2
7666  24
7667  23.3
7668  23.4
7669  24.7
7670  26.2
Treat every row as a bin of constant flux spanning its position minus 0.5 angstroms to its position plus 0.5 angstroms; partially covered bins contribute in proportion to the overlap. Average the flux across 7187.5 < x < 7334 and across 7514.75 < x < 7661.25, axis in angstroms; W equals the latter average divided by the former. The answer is 1.0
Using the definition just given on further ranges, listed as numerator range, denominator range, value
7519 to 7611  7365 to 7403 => 1.06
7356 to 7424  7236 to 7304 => 1.03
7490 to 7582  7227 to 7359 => 1.02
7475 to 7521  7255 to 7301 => 1.11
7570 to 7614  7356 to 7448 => 1.04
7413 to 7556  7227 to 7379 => 1.01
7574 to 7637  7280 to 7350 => 1.02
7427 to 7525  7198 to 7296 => 1.07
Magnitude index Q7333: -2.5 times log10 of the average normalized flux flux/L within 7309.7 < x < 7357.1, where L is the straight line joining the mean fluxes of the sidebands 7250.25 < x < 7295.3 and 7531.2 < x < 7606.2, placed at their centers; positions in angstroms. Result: -0.128 mag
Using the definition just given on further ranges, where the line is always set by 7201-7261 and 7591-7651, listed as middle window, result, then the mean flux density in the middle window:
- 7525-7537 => -0.06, 27.1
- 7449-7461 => -0.03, 26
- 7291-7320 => -0.05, 25.7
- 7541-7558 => 0.07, 24.2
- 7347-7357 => -0.15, 28.5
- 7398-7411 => 0.08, 23.3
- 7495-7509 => -0.11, 28.2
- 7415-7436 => -0.04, 26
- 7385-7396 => 0.01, 24.7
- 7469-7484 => 0.04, 24.4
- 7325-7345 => -0.06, 26.1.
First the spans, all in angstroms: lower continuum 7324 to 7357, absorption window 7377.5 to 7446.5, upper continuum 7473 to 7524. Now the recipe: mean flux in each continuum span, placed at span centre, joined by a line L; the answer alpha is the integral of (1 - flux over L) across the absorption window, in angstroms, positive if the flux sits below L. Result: 4.2 angstroms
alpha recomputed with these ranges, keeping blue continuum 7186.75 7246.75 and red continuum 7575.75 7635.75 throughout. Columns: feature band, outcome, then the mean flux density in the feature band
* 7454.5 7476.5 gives 0.42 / 24.9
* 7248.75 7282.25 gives 0.88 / 23.9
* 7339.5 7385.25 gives -1.94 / 26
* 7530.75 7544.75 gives 0.48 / 24.8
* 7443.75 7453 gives -0.25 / 26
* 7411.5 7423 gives -0.74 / 26.8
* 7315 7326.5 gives -1.20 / 27.4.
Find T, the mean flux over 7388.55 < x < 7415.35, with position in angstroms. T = 24.2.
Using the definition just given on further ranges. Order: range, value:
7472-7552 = 26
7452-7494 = 25.2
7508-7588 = 25.5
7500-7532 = 27.8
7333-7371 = 26.4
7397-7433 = 25.1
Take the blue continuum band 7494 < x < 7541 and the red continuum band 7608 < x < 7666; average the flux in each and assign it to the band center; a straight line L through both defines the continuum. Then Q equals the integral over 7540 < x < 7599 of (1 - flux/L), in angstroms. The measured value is 3.7 angstroms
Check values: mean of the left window 26.8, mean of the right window 25.5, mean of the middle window 24.6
